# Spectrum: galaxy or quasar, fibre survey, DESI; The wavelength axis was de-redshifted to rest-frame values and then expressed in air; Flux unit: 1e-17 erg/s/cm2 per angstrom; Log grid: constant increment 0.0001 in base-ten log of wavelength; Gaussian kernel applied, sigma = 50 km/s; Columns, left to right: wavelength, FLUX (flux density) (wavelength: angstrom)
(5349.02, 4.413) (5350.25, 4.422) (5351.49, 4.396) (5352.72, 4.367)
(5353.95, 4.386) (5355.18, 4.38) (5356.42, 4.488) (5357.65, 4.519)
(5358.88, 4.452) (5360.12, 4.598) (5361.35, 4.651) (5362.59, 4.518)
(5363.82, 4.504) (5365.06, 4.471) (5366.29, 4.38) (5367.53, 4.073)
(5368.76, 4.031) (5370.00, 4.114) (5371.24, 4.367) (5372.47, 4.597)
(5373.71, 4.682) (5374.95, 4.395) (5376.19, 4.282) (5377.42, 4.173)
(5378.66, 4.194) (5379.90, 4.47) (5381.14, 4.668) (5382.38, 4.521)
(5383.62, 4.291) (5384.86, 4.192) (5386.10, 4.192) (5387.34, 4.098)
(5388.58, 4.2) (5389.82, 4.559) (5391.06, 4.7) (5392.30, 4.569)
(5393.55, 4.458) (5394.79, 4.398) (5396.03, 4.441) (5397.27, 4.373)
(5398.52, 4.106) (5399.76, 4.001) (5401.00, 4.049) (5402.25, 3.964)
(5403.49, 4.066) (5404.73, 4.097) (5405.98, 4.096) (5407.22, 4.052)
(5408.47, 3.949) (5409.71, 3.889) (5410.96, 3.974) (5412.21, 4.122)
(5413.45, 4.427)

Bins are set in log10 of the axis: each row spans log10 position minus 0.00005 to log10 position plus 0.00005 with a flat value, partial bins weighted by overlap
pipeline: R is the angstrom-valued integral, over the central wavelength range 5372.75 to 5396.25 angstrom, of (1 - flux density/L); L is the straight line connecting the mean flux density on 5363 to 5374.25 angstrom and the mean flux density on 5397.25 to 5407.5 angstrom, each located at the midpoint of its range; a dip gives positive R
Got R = -1.0 angstrom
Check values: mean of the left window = 4.36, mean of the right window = 4.07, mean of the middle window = 4.4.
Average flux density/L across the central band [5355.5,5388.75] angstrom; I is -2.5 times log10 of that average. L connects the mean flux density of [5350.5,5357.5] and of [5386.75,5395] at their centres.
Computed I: 0.010 mag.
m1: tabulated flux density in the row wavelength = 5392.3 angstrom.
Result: 4.569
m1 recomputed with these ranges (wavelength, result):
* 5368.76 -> 4.031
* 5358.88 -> 4.452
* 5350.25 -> 4.422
